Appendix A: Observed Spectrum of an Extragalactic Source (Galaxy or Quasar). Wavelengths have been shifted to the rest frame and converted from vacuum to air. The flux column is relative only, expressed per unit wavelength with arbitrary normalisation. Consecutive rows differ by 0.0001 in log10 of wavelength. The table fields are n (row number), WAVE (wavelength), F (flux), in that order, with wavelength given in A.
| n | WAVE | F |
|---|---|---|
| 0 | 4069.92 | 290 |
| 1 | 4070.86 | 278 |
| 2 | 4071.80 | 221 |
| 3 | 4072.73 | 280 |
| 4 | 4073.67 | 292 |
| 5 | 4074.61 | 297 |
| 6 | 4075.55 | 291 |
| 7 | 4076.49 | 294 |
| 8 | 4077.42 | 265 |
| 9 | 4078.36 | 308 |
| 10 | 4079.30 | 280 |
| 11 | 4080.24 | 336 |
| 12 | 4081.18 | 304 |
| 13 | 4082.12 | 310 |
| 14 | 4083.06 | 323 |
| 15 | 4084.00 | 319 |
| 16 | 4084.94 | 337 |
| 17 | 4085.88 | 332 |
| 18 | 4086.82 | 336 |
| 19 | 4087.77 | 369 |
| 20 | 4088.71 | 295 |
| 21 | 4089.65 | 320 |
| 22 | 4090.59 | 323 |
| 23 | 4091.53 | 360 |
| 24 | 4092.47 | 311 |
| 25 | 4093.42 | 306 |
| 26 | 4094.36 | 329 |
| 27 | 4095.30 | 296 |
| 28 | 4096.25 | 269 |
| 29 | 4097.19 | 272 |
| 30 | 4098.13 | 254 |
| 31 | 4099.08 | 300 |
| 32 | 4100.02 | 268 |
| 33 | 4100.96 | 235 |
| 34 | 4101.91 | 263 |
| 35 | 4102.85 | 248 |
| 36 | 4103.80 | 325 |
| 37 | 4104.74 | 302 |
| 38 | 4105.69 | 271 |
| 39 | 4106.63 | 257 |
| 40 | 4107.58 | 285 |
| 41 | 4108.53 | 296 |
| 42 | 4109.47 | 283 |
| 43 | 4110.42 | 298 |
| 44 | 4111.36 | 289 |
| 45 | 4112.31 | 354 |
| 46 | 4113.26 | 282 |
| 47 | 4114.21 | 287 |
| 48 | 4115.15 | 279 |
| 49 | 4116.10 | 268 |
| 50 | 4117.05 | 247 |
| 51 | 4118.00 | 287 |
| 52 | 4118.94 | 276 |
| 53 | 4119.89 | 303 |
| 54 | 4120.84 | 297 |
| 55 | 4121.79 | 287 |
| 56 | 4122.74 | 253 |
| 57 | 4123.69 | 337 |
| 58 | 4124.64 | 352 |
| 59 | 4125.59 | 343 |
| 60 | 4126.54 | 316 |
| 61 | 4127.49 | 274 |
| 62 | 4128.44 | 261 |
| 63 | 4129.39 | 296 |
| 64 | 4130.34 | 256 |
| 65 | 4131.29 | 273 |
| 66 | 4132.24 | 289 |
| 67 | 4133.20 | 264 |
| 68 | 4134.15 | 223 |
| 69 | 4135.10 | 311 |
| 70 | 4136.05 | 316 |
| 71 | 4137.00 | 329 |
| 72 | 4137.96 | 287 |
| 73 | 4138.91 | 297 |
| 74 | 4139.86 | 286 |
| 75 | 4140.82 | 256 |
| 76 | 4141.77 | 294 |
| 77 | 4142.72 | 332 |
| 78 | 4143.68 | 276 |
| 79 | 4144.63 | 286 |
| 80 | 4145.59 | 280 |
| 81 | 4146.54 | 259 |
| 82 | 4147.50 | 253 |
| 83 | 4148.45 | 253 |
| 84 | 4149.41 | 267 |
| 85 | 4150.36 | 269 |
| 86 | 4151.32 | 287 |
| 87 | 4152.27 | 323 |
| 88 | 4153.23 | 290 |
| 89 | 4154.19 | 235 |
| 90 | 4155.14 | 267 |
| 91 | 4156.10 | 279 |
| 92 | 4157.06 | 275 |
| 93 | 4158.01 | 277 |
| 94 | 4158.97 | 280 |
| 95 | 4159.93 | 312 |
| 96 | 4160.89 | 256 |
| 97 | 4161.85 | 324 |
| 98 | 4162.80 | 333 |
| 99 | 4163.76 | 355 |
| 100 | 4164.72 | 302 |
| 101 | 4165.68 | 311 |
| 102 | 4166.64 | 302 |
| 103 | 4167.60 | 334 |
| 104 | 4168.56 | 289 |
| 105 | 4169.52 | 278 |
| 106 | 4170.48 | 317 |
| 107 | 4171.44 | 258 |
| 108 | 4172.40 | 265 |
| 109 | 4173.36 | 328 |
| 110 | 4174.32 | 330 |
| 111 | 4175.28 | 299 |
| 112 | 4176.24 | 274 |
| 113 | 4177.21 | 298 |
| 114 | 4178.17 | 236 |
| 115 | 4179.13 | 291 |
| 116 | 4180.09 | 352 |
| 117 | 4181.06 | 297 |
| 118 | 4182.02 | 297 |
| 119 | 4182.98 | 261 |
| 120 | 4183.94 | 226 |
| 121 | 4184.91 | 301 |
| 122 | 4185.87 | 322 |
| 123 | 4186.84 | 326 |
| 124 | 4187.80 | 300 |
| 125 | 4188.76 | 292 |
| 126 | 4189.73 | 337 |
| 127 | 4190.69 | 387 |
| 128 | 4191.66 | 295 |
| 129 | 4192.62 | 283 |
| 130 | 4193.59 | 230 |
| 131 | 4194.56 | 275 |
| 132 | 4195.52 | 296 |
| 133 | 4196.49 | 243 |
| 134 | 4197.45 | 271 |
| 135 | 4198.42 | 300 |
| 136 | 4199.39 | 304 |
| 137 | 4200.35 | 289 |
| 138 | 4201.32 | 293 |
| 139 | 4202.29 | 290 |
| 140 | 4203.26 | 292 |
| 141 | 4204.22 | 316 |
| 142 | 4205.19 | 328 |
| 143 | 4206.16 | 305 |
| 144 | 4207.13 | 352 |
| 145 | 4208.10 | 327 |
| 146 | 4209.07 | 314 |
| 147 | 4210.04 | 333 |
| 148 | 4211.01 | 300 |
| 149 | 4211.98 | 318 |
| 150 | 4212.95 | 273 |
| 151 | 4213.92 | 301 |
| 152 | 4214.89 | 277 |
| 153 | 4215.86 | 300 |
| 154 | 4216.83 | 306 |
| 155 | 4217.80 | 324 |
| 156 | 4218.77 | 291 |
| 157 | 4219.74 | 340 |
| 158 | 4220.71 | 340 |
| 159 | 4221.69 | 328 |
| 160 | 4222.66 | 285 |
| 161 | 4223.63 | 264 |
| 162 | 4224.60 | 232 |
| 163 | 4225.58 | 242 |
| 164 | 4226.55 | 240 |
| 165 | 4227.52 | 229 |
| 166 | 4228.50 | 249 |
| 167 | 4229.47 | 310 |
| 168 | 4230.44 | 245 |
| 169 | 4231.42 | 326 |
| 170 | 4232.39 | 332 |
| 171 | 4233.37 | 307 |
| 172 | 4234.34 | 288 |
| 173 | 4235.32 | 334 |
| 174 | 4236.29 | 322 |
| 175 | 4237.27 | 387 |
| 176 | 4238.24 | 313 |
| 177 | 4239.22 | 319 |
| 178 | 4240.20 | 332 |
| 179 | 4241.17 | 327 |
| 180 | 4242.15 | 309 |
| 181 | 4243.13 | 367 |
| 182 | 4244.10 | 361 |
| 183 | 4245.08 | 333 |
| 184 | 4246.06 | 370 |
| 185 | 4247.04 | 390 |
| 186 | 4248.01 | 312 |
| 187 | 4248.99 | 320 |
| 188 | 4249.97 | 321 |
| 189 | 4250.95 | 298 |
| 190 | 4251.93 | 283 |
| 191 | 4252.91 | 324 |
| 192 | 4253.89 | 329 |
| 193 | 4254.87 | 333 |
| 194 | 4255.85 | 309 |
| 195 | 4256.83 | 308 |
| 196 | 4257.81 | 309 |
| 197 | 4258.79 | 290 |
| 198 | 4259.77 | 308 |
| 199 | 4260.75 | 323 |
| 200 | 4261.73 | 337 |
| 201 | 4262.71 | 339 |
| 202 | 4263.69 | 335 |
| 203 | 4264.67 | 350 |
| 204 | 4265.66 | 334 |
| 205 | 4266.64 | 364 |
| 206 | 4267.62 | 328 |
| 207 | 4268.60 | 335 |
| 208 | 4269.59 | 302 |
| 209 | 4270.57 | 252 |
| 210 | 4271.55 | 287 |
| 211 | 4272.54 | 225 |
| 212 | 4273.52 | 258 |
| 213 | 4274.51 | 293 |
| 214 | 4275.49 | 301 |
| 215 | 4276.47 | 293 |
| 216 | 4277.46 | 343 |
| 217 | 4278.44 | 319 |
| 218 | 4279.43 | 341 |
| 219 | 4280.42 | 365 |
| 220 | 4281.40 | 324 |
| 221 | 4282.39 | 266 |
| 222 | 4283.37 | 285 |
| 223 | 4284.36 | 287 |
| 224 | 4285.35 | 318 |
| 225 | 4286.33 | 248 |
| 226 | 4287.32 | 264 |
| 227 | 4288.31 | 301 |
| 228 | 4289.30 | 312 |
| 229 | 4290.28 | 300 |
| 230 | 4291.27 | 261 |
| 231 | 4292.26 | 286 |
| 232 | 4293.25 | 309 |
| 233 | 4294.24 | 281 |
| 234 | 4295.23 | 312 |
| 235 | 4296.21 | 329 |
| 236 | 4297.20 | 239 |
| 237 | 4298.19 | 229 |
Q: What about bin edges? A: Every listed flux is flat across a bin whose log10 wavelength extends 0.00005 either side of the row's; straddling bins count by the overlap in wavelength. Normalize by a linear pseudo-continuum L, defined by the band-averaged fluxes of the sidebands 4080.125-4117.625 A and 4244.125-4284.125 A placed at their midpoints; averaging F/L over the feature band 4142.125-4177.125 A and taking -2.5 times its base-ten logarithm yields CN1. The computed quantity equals 0.05 mag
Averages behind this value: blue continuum 298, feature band 291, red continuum 316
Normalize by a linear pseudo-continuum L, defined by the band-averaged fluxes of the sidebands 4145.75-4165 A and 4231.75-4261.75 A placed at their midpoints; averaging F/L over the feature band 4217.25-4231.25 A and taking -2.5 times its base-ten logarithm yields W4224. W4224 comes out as 0.125 mag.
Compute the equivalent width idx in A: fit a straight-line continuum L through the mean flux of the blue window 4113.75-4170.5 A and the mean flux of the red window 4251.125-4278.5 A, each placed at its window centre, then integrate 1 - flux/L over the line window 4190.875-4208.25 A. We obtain 0.3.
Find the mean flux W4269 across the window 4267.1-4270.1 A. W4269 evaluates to 322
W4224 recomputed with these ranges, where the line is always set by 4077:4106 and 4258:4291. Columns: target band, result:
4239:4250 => -0.11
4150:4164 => 0.05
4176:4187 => 0.06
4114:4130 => 0.04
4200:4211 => -0.03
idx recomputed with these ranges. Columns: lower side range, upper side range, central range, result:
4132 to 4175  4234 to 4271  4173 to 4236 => 2.4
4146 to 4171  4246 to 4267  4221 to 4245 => 1.1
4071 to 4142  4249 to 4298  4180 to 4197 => 0.3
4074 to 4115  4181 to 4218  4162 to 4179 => -0.1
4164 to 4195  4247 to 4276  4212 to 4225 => 0.3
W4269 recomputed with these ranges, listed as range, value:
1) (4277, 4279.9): 334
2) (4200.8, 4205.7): 304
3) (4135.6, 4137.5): 321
